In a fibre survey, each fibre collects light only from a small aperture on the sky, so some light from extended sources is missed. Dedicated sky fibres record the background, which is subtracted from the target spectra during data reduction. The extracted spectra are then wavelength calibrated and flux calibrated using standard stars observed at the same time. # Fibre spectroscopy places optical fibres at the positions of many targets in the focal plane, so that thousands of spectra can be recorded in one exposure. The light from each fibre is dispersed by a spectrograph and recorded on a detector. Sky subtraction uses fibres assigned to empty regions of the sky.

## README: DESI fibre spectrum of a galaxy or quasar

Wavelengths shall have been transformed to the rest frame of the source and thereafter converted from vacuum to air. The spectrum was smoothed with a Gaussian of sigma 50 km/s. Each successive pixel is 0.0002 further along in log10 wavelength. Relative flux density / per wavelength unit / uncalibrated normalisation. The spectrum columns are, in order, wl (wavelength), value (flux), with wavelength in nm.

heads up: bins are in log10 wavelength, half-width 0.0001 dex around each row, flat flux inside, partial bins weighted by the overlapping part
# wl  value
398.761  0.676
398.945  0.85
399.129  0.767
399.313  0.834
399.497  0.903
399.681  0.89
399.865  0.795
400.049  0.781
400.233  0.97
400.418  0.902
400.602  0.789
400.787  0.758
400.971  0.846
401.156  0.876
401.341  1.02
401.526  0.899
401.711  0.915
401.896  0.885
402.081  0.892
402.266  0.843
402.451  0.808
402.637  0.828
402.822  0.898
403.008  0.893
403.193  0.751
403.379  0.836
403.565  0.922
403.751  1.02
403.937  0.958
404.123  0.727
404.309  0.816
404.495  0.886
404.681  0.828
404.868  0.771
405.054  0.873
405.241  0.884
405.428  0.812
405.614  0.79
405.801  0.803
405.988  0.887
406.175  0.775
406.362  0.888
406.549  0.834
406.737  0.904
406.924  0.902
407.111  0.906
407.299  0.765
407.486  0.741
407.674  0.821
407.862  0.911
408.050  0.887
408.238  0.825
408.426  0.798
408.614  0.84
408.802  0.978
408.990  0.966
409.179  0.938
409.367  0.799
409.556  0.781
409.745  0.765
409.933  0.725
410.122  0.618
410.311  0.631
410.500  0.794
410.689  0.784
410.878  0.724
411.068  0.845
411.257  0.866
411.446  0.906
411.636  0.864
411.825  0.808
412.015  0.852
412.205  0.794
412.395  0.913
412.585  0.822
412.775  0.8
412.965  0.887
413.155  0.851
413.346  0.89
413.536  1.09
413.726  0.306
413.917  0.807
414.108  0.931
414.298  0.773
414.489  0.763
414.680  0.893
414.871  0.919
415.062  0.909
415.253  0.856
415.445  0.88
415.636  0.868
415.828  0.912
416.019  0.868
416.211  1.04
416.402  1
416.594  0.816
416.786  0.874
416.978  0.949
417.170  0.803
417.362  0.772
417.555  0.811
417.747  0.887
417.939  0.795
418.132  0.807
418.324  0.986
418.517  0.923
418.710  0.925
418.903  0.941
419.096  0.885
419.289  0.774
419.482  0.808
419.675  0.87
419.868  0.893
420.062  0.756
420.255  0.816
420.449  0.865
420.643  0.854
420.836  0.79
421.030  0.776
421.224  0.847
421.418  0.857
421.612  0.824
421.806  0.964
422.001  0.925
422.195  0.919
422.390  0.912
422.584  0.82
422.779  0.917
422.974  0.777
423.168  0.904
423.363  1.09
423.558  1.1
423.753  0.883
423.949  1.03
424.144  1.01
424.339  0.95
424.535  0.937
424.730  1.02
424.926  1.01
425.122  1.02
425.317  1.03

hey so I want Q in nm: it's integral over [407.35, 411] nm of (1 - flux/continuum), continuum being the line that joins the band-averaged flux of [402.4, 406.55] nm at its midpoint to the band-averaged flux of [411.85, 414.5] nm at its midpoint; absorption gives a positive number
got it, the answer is 0.12 nm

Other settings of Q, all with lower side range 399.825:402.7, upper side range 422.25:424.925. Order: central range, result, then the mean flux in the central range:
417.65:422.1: 0.37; 0.86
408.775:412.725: 0.38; 0.815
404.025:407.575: 0.20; 0.832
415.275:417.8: 0.11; 0.882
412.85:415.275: 0.21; 0.836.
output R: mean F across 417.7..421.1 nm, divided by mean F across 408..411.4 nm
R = 1.05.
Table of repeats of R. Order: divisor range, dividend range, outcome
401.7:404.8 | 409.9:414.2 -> 0.93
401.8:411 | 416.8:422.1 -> 1.03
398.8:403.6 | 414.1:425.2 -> 1.04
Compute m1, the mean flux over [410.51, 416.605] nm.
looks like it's 0.851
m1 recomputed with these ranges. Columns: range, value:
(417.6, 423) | 0.862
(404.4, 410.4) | 0.829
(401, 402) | 0.914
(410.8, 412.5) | 0.842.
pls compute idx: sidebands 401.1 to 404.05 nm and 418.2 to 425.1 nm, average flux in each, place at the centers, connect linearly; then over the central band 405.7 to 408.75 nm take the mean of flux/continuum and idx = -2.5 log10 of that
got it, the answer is 0.06 mag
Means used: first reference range 0.889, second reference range 0.903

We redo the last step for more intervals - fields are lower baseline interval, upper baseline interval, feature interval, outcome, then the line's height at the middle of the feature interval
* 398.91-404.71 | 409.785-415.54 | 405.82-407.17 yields -0.03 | 0.843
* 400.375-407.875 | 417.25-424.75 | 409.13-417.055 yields 0.05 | 0.871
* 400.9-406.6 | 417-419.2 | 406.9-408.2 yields 0.02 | 0.863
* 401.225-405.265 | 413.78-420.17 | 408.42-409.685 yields -0.01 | 0.868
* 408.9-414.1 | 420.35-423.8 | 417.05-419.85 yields 0.01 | 0.863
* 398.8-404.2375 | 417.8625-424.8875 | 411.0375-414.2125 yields 0.05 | 0.88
